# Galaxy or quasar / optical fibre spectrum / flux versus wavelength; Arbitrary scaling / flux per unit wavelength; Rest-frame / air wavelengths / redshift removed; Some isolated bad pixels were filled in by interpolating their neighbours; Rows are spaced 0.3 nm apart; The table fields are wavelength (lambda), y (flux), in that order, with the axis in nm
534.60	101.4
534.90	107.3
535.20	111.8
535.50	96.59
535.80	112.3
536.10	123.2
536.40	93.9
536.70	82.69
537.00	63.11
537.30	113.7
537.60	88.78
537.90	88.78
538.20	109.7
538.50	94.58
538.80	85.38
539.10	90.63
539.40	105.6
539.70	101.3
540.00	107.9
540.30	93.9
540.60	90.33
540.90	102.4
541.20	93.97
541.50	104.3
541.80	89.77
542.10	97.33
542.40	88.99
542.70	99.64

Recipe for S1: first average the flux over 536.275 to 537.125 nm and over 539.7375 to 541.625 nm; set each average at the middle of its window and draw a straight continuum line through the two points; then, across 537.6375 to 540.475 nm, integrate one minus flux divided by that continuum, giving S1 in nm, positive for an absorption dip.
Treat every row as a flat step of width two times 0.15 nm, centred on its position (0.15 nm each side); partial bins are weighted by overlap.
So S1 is -0.19 nm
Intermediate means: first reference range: 80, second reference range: 98.9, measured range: 97.1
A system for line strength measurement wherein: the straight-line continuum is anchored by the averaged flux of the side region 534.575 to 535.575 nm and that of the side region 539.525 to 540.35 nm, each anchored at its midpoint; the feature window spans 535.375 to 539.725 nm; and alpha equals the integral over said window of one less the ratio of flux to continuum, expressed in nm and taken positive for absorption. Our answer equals 0.30 nm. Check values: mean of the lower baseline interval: 105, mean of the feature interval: 96.6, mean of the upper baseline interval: 102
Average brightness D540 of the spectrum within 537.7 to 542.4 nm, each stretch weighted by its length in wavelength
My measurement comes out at 96.7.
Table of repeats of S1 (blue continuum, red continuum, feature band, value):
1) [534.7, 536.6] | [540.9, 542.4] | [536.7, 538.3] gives 0.186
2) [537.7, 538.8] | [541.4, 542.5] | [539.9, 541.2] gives -0.035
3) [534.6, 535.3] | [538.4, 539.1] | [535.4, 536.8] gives -0.004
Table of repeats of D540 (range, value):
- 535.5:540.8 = 96.9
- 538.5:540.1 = 97.5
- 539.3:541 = 100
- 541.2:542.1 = 96.6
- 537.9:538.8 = 97.1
